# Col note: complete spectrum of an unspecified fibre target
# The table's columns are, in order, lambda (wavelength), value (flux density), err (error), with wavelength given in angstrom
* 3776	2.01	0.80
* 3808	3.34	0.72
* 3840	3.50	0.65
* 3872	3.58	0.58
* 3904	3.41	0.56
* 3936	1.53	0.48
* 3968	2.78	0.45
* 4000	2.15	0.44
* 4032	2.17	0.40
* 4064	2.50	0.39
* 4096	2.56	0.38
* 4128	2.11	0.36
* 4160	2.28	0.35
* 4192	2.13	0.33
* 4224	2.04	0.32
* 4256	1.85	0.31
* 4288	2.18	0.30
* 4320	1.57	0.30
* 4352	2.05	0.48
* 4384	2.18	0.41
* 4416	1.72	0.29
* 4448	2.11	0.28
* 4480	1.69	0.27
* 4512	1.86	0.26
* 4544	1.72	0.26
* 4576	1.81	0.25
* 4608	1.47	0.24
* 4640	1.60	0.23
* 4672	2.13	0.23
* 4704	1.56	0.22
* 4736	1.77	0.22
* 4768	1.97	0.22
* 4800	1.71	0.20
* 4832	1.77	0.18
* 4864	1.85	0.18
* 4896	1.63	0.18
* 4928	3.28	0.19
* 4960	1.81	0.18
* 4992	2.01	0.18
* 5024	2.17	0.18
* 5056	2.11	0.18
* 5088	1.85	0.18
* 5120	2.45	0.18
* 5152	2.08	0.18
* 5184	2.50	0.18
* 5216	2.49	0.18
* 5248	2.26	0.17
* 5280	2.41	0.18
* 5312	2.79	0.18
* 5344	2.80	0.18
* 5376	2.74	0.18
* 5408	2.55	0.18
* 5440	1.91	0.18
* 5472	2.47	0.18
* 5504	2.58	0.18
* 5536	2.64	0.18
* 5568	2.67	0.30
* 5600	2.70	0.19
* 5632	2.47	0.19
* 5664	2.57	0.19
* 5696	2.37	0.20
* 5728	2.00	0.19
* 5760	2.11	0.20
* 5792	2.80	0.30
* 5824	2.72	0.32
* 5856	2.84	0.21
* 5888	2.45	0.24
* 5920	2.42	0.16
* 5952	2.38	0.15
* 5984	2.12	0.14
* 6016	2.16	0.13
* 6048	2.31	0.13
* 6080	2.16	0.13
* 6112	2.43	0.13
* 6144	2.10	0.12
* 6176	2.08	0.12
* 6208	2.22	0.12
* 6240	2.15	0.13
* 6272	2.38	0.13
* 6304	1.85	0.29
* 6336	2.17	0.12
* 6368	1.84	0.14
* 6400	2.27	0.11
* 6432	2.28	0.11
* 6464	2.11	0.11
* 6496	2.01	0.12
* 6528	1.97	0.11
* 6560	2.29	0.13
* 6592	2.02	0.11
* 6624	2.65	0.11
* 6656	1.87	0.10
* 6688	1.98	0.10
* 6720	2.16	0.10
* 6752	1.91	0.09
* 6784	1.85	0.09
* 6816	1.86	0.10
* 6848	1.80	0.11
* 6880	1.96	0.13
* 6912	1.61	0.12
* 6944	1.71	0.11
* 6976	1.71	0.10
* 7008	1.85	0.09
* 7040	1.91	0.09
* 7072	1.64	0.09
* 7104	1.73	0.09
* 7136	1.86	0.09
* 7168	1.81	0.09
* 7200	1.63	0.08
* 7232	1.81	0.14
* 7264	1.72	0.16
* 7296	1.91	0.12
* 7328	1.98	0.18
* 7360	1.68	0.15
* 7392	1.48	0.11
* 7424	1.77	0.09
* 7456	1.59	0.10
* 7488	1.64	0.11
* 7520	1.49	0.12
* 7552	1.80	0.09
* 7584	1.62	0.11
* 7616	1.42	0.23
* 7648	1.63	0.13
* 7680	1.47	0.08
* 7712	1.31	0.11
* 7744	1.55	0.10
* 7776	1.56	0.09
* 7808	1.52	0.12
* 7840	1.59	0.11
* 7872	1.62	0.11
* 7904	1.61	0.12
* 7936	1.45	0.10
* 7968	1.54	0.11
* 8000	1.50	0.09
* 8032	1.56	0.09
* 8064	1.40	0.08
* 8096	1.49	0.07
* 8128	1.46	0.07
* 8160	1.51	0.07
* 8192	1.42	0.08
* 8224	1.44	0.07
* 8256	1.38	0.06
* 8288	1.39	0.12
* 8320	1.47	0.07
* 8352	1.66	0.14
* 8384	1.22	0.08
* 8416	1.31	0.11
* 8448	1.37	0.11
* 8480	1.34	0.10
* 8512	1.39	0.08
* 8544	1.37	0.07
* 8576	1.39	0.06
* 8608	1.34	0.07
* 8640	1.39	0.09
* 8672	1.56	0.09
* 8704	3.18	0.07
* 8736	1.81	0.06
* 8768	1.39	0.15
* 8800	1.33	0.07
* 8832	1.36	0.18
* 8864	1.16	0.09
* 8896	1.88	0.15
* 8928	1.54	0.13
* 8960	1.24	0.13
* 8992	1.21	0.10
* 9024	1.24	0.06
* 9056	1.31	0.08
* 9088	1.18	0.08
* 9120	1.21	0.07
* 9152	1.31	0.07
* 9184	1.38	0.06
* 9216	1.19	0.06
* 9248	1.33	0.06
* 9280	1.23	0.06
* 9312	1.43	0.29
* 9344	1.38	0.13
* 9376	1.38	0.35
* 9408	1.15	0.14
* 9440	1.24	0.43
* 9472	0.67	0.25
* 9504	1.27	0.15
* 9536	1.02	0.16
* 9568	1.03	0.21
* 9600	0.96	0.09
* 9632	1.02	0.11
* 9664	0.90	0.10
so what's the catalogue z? 0.33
